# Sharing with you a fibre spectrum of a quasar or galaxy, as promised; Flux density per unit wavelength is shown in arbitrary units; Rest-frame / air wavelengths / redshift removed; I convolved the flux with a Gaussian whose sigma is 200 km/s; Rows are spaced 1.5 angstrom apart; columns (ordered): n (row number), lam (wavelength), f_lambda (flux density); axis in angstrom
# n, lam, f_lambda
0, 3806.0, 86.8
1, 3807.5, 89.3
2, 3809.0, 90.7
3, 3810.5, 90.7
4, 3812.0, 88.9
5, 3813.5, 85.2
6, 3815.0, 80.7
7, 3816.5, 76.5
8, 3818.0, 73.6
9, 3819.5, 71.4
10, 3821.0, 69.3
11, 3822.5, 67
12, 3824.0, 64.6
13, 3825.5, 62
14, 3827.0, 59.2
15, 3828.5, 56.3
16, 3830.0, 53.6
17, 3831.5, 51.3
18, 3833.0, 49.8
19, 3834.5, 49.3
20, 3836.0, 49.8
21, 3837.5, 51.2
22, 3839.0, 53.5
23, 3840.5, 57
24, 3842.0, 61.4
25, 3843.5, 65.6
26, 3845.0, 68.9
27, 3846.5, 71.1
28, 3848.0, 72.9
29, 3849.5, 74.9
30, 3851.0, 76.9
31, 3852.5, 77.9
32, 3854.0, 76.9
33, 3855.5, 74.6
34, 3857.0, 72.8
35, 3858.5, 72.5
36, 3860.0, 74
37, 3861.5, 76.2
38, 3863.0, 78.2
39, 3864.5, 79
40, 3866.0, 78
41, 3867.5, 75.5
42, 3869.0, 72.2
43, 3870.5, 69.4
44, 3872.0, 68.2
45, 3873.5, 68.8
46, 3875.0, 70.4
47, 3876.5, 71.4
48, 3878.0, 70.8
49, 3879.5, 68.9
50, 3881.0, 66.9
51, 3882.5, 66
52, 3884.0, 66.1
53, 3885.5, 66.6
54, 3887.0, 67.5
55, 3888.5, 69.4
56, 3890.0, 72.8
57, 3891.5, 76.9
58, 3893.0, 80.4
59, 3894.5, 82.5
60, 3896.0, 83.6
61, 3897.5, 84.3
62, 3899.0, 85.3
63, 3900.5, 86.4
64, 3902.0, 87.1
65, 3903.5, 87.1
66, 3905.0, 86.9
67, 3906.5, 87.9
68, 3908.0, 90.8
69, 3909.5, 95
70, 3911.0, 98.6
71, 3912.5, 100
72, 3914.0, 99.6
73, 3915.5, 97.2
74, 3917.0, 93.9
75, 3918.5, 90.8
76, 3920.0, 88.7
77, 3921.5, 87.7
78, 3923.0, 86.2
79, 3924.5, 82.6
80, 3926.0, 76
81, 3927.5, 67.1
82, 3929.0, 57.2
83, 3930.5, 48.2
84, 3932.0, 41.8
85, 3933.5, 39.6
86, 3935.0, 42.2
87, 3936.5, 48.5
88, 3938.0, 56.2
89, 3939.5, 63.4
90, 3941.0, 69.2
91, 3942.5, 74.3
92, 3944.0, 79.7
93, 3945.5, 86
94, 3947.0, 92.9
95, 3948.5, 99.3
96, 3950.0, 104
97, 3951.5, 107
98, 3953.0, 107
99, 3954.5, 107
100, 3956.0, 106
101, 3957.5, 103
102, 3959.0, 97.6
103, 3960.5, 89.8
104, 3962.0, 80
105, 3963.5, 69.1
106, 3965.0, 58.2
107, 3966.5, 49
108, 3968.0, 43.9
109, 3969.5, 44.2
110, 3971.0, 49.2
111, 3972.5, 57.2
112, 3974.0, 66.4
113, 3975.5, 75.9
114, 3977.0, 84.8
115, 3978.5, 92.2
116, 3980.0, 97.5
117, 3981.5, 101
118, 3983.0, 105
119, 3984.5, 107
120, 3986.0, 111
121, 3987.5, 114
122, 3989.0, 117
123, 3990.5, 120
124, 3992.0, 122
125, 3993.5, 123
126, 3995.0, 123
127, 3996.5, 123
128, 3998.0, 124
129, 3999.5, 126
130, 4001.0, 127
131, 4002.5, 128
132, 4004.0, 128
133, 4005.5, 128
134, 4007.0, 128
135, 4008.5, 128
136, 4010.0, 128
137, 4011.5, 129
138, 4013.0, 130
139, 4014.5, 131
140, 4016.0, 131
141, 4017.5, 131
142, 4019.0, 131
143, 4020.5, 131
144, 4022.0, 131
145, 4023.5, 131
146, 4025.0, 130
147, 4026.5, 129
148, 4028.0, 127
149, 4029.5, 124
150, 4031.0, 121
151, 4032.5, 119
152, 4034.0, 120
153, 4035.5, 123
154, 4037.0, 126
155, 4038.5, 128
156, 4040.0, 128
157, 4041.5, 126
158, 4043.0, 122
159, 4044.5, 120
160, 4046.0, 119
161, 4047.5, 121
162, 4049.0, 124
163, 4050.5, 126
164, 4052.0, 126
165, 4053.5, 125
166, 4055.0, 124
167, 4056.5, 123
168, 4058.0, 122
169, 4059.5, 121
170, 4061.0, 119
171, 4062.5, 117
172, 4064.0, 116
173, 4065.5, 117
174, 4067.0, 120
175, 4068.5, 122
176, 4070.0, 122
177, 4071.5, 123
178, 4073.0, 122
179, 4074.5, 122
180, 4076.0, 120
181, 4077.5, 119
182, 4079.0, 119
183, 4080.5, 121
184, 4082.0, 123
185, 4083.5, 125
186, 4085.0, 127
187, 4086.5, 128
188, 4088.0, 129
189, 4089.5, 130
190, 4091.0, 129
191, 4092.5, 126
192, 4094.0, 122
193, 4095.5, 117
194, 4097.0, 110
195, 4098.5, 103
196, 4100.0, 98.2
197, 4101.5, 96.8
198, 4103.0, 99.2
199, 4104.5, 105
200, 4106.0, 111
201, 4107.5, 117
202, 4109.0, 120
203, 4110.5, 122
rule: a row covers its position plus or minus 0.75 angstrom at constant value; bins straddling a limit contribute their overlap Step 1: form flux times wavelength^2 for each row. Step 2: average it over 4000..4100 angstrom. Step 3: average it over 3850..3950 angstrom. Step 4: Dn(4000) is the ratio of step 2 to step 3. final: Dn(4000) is 1.7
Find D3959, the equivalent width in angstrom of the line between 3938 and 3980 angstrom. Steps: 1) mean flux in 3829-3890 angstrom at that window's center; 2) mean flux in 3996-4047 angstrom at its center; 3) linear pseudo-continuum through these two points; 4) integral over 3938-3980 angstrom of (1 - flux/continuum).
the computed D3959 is 9.6 angstrom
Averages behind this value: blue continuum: 67.7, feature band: 79.8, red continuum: 127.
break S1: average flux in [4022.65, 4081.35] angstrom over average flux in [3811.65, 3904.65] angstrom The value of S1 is 1.7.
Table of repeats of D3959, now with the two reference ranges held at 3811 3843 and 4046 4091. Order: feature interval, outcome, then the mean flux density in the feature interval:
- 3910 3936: 3.1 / 76.2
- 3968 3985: 3.8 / 78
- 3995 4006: -2.1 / 126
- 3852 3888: 1.0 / 72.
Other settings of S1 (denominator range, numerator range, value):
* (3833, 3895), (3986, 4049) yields 1.80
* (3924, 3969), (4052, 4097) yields 1.64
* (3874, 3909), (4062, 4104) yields 1.53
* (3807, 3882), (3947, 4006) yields 1.40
